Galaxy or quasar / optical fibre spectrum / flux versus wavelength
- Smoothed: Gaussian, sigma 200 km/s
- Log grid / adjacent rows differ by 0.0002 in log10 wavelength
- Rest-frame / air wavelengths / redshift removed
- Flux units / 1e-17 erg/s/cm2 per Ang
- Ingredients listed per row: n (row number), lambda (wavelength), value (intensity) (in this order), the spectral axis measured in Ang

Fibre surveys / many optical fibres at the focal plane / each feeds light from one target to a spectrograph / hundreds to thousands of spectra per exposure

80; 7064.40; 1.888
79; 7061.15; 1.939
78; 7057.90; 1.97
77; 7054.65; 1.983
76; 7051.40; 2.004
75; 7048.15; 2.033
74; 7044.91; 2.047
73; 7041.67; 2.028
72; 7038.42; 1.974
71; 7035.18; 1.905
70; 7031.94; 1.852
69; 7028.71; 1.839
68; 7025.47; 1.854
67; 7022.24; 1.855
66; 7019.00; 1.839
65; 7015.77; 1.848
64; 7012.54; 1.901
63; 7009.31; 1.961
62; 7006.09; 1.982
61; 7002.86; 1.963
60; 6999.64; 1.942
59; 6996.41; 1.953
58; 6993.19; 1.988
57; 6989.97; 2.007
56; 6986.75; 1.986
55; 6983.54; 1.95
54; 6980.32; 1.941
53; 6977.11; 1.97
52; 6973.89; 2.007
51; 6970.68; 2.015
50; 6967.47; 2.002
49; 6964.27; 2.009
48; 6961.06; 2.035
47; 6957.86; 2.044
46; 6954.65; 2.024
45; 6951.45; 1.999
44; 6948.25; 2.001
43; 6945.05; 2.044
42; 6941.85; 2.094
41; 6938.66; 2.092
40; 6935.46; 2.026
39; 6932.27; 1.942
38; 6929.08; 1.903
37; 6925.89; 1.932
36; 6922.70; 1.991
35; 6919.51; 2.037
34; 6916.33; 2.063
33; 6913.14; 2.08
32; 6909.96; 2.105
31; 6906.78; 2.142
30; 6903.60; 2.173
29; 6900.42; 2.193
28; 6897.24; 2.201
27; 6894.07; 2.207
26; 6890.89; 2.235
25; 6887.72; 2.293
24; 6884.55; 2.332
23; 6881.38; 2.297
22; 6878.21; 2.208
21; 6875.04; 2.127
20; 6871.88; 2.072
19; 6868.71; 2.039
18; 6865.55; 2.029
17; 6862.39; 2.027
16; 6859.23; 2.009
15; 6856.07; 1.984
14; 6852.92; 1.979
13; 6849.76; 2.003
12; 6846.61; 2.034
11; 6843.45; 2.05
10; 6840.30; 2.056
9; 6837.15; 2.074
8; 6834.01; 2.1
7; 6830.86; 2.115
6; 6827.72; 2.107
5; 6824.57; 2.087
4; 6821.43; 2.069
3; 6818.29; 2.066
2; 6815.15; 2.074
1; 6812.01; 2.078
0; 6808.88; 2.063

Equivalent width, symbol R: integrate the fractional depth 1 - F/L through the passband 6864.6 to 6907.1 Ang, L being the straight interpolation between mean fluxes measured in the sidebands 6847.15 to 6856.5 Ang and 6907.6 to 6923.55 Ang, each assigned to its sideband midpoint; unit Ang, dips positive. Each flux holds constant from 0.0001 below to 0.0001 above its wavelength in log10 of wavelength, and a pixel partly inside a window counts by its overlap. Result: -3.2 Ang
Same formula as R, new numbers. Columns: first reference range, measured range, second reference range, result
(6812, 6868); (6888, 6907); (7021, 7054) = -1.72 Ang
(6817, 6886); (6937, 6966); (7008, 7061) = -0.54 Ang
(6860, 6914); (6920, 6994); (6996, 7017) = 1.02 Ang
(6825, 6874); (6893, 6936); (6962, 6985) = -1.17 Ang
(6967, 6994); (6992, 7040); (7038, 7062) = 1.99 Ang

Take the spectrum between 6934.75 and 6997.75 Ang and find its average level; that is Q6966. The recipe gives 2.01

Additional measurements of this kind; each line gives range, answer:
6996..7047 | 1.92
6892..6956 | 2.06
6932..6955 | 2.03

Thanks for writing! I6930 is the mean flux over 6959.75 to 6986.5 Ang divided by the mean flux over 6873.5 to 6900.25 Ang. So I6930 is 0.89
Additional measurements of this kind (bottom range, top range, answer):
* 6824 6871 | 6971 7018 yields 0.96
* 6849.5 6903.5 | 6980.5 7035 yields 0.90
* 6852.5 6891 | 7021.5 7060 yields 0.92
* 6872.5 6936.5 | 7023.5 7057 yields 0.92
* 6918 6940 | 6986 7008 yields 0.99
